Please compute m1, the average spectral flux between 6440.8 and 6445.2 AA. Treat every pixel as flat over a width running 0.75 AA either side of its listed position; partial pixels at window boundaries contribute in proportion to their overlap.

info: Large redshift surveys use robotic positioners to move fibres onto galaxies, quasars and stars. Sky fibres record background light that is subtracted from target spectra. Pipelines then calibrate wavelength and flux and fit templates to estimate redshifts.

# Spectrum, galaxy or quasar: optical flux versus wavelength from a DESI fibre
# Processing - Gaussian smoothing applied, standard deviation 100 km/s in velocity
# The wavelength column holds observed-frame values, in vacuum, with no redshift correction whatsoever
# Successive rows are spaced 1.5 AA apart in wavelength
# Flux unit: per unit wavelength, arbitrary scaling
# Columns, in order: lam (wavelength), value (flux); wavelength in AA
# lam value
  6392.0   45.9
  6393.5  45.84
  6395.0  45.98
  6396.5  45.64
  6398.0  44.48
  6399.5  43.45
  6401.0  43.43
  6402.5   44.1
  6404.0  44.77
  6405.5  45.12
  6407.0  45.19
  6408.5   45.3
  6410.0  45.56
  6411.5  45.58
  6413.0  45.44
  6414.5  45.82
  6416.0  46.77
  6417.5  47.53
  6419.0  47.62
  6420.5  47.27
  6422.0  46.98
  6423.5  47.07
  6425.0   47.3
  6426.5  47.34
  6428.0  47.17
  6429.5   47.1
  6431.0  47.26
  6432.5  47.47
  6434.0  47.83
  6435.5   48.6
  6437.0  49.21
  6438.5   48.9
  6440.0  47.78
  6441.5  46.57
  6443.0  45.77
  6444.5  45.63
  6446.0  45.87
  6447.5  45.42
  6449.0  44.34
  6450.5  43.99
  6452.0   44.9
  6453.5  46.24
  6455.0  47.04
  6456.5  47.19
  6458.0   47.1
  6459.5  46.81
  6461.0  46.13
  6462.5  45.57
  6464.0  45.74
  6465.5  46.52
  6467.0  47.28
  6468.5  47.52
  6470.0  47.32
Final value 46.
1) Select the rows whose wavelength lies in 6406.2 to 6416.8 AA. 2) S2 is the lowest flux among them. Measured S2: 45.19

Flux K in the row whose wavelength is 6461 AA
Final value 46.13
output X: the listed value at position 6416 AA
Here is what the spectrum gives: 46.77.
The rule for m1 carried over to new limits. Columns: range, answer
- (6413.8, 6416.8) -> 46.3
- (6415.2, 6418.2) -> 47.1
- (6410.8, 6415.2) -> 45.6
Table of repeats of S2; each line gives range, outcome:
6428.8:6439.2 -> 47.1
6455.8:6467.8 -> 45.57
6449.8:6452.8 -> 43.99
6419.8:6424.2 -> 46.98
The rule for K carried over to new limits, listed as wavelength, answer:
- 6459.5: 46.81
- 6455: 47.04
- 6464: 45.74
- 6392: 45.9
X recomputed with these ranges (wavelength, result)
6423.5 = 47.07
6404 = 44.77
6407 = 45.19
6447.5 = 45.42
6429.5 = 47.1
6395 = 45.98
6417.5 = 47.53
